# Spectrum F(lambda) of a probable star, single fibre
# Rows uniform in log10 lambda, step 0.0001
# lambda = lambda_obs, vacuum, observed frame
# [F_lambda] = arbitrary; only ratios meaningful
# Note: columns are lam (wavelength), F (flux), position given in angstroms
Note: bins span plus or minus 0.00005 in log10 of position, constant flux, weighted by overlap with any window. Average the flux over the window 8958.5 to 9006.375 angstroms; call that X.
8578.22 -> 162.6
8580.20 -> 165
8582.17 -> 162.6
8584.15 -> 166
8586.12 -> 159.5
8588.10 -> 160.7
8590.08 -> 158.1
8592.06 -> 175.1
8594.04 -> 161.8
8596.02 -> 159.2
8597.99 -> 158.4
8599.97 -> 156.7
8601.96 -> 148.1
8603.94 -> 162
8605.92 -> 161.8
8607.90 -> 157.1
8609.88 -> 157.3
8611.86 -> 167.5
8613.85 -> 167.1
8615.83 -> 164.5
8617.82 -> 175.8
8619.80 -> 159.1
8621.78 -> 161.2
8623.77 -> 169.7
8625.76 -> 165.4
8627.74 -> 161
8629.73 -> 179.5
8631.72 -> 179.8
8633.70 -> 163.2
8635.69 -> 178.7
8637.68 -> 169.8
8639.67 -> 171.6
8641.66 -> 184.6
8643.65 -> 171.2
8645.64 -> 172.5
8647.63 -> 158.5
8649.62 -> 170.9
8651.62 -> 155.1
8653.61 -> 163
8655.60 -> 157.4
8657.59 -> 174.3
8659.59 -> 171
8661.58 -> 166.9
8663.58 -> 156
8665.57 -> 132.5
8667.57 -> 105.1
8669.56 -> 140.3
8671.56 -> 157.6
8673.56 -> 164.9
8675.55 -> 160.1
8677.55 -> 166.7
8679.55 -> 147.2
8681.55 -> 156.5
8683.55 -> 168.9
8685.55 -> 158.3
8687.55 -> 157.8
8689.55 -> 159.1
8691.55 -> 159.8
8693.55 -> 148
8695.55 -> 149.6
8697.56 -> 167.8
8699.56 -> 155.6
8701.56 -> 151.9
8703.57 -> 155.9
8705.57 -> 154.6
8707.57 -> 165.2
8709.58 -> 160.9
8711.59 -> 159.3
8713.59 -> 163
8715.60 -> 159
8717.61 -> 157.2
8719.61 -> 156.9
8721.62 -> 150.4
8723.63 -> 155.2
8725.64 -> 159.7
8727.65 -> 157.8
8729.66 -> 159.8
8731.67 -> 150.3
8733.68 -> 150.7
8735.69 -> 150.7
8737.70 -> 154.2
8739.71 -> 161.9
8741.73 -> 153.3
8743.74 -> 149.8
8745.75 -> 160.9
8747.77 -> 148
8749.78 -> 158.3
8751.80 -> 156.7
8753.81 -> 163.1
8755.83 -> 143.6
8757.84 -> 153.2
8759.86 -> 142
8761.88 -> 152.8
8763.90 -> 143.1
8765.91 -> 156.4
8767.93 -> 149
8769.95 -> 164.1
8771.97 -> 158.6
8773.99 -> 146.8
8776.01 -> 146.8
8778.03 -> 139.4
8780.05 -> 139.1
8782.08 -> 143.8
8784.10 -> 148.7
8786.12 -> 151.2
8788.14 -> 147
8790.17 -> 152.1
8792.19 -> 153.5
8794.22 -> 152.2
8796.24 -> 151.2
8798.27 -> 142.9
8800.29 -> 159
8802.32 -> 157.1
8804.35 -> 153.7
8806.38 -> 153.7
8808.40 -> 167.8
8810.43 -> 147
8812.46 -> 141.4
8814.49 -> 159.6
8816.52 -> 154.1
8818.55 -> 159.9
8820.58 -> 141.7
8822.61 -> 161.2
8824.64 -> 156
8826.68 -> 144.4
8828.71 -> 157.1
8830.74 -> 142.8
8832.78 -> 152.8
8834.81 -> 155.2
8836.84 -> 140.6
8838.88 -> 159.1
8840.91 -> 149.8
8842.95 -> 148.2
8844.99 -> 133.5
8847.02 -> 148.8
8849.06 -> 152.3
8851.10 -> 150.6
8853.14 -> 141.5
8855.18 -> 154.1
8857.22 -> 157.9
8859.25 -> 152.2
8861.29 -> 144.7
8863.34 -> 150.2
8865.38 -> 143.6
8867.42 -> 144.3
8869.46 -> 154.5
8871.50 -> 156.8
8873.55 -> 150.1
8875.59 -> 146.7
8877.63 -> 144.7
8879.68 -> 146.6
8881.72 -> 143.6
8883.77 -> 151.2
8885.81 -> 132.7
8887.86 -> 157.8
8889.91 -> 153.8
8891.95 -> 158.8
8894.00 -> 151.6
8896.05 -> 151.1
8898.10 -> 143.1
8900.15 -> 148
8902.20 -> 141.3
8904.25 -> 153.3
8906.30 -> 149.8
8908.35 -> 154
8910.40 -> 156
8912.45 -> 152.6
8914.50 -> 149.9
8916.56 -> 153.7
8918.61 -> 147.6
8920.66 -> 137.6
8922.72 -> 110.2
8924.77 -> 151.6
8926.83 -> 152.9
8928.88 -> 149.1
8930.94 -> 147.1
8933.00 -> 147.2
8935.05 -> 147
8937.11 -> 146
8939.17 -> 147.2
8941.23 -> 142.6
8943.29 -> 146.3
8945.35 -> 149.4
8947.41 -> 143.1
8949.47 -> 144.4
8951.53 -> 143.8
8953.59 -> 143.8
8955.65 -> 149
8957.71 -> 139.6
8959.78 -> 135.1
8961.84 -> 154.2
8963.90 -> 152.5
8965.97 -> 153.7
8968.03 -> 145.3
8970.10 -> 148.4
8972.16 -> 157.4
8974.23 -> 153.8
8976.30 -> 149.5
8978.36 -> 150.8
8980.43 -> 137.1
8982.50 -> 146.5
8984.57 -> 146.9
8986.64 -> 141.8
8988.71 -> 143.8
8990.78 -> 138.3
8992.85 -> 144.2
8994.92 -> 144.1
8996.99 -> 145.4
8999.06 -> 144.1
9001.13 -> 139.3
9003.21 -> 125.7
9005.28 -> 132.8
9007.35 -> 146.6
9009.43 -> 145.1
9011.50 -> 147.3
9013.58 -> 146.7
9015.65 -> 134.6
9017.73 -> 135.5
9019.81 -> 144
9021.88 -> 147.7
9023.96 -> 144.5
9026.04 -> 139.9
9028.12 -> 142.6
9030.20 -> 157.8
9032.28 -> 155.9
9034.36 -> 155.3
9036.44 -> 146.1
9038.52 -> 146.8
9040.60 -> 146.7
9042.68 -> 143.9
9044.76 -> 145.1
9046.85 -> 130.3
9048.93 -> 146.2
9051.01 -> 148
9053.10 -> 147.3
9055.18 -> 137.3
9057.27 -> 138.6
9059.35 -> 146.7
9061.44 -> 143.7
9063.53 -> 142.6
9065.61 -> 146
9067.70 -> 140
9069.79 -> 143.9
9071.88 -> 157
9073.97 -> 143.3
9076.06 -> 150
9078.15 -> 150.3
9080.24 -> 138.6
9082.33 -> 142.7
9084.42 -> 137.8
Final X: 145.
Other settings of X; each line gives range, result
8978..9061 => 144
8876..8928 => 148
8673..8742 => 157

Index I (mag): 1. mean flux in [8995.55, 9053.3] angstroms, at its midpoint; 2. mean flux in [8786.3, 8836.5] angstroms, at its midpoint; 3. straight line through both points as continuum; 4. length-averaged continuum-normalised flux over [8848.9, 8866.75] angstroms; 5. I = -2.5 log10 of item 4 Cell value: 0.01 mag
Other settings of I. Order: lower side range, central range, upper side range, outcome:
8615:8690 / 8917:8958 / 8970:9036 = 0.03 mag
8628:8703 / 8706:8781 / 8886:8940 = 0.02 mag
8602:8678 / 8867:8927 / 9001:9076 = 0.02 mag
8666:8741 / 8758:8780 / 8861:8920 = 0.03 mag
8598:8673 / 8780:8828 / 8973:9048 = 0.02 mag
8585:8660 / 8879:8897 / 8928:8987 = 0.01 mag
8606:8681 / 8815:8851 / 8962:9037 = 0.02 mag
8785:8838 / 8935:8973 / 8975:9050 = 0.00 mag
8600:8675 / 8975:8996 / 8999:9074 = 0.01 mag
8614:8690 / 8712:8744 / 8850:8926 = 0.01 mag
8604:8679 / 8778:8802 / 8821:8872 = 0.03 mag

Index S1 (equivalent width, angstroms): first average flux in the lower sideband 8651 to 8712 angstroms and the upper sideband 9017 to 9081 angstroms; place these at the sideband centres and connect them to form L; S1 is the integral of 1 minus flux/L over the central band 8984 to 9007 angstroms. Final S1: 1.0 angstroms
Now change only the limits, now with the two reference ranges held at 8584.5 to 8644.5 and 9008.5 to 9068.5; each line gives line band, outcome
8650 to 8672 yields 1.38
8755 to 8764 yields 0.62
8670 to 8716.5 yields 0.94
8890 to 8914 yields 0.06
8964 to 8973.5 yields -0.22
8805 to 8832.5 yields 0.46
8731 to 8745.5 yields 0.54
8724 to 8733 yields 0.19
